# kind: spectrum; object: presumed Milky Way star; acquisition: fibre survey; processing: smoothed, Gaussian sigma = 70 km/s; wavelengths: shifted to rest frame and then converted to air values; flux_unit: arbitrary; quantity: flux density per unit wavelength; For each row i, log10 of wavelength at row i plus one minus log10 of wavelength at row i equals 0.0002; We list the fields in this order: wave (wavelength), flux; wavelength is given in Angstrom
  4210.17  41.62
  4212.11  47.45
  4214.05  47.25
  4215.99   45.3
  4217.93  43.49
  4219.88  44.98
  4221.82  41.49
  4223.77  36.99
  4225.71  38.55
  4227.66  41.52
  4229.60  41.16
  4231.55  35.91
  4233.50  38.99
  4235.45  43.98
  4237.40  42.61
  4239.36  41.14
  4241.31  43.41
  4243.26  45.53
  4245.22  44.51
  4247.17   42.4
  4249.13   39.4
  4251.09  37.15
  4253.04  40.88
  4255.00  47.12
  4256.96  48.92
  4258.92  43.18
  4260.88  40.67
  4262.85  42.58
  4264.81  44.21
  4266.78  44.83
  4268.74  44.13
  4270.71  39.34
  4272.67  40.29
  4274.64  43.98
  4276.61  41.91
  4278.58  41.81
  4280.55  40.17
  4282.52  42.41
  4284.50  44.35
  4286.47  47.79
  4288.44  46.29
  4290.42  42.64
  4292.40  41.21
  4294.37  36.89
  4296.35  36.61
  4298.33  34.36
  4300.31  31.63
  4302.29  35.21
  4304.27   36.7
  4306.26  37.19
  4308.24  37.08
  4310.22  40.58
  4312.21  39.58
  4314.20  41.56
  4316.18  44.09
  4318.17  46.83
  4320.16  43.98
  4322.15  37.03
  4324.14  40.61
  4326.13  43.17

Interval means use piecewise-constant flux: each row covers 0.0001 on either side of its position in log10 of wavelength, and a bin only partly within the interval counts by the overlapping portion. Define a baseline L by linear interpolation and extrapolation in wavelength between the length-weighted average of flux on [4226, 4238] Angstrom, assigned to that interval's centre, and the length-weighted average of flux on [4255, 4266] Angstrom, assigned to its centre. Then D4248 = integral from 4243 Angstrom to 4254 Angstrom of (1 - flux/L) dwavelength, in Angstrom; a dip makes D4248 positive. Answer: 0.3 Angstrom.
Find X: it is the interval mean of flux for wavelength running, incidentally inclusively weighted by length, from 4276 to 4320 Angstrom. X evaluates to 40.4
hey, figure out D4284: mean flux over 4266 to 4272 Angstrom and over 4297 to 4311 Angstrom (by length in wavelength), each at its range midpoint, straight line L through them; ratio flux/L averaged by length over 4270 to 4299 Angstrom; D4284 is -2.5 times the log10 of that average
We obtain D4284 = -0.05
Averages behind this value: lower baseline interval 42.6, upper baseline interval 36.1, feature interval 41.4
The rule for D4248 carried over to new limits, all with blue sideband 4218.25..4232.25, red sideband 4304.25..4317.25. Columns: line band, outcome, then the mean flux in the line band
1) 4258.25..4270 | -0.9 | 43.2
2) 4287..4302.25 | 0.5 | 38.6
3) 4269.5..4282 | -0.4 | 41.4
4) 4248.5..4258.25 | -0.7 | 42.9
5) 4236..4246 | -0.8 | 43.4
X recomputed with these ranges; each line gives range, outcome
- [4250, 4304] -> 41.4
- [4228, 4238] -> 40.5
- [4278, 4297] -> 42.1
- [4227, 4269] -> 42.5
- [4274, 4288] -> 43.3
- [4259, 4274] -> 42.4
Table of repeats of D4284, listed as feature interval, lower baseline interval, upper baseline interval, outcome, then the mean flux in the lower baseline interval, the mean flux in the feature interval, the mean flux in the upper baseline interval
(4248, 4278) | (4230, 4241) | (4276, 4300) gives -0.04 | 40.7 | 42.6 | 41.1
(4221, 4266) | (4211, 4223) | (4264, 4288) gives 0.05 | 44.8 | 41.9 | 43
